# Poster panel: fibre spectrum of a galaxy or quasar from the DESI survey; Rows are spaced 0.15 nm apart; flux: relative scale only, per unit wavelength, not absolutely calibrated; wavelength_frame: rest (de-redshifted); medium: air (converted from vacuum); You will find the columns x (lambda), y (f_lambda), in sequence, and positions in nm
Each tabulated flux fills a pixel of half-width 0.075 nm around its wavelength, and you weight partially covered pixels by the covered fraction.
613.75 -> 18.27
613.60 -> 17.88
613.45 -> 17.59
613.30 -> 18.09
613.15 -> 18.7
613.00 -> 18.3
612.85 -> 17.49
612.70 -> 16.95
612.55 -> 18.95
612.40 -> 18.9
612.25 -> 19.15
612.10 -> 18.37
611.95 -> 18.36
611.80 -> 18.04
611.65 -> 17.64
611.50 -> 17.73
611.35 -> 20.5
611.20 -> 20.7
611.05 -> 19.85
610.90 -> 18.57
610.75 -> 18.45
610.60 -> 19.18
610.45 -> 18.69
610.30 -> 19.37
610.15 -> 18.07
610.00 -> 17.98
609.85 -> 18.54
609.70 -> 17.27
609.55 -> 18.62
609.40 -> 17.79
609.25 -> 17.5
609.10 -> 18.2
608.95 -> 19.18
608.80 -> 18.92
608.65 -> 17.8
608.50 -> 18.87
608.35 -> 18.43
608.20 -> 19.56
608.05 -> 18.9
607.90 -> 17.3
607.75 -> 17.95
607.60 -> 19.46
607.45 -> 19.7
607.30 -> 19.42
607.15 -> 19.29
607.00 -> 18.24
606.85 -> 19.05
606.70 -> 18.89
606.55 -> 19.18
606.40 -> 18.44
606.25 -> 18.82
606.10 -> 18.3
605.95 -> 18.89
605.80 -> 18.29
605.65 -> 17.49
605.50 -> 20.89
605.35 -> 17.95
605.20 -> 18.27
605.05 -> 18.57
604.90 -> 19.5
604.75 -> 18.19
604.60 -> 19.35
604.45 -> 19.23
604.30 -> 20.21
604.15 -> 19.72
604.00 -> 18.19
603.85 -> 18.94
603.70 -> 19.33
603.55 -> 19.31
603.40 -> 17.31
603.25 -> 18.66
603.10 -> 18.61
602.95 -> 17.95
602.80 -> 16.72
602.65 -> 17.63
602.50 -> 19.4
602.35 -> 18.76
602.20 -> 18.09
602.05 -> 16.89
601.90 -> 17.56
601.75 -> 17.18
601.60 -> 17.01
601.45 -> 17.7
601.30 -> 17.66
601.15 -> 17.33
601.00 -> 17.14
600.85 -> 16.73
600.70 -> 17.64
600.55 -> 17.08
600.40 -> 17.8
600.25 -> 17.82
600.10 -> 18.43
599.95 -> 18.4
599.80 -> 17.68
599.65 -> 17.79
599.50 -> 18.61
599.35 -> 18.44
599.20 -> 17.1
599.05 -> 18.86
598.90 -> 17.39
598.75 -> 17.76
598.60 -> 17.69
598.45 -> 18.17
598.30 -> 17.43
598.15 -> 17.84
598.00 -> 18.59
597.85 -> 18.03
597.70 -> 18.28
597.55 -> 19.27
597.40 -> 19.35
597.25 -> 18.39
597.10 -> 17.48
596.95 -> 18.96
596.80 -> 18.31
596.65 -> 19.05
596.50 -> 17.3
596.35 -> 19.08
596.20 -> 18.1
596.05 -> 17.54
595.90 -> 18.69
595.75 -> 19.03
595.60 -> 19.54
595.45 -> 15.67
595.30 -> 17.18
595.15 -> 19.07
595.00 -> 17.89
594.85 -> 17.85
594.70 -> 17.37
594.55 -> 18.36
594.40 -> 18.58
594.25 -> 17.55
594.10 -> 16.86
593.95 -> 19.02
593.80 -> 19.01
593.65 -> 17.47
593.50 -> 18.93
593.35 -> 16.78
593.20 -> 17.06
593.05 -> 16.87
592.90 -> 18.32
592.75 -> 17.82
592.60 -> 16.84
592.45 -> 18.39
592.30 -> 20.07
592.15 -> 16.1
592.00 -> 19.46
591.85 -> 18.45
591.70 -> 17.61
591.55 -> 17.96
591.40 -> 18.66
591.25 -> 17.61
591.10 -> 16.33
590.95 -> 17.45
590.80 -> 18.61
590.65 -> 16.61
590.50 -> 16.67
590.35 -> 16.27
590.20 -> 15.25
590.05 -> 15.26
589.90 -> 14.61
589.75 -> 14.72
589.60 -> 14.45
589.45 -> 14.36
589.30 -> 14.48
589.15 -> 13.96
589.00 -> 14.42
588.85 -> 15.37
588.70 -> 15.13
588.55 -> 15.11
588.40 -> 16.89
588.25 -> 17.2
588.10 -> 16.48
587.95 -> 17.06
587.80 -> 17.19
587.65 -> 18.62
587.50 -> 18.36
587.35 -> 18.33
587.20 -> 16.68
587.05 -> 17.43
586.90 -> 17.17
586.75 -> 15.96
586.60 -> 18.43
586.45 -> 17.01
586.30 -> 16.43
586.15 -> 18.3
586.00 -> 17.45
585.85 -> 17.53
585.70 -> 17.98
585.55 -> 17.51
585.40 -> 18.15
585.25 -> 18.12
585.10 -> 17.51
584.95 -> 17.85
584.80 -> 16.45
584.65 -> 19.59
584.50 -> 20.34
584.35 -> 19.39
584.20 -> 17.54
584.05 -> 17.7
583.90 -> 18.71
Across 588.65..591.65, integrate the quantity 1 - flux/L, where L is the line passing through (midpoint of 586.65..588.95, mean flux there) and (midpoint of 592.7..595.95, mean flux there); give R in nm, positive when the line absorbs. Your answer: 0.231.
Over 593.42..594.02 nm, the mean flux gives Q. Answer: 18.6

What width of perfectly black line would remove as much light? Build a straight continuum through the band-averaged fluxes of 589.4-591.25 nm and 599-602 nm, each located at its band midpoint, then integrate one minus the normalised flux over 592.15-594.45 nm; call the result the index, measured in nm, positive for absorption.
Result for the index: -0.200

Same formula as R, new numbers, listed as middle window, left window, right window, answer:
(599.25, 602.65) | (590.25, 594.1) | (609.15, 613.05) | 0.06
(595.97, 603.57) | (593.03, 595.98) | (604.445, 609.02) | 0.14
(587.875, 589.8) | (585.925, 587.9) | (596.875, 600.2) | 0.24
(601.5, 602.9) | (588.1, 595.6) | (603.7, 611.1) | 0.03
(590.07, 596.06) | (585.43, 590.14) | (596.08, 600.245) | -0.14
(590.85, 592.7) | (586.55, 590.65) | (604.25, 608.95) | -0.15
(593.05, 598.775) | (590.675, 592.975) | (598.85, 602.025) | -0.09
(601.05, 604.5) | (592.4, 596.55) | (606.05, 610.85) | 0.02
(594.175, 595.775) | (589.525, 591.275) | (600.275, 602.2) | -0.13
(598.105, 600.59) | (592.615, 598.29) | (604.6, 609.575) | 0.05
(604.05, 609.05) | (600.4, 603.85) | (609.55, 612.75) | -0.17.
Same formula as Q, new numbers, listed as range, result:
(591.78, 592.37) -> 18.5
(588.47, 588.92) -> 15.2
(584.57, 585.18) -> 17.9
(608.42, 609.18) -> 18.6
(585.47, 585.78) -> 17.7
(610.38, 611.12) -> 18.9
